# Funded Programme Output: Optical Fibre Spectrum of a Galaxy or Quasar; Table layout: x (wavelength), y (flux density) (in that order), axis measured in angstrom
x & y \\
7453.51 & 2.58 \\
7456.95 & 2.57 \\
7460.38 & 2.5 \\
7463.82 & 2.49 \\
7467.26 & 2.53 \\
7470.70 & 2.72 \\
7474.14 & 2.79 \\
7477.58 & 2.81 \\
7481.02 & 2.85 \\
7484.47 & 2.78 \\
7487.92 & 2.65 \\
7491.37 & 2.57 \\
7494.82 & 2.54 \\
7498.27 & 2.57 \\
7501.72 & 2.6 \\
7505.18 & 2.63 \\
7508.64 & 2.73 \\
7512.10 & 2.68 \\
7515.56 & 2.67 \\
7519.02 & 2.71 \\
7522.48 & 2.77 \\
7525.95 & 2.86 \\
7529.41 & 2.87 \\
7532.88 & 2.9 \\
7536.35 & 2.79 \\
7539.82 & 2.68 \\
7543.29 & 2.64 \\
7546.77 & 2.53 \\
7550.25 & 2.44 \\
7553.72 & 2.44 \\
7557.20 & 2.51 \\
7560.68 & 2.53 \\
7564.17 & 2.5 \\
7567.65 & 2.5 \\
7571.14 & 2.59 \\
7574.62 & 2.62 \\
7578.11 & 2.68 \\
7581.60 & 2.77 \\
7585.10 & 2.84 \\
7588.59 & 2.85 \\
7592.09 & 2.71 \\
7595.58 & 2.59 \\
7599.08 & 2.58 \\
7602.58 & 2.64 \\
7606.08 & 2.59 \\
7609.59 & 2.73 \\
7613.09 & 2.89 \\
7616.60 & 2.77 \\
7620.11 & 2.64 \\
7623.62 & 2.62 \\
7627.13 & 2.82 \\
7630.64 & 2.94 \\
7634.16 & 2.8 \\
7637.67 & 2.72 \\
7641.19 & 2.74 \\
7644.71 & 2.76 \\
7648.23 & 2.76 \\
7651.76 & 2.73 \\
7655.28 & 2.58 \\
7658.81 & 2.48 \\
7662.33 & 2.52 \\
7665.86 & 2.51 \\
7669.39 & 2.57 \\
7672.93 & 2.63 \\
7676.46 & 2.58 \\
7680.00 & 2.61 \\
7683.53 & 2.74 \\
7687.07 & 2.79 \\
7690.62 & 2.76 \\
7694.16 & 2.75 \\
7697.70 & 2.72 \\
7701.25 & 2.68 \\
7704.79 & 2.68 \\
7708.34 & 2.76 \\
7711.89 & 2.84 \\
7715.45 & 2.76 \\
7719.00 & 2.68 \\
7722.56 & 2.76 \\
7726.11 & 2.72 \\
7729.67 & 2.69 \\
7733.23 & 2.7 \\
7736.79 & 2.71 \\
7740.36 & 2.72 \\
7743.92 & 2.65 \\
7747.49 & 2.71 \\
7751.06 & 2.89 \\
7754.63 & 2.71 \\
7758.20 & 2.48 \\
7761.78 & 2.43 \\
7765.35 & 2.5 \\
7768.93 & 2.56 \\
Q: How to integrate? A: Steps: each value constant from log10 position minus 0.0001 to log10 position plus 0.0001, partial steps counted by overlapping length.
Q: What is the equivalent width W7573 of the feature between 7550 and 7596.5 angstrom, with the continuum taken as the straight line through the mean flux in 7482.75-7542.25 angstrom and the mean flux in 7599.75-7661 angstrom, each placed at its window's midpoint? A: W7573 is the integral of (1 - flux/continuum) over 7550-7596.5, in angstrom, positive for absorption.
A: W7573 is 1.6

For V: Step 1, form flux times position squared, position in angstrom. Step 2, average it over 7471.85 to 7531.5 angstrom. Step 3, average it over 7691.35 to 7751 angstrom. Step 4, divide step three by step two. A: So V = 1.1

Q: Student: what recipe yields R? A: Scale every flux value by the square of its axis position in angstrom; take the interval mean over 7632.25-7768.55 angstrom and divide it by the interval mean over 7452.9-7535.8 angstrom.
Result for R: 1.05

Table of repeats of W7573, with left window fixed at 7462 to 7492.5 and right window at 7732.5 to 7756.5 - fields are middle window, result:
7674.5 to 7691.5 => 0.2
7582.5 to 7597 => -0.3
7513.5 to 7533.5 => -0.7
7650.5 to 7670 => 1.1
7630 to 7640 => -0.3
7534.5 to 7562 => 1.3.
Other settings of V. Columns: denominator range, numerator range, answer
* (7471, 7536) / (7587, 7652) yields 1.03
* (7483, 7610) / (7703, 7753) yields 1.08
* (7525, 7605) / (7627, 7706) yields 1.04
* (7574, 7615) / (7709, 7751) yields 1.04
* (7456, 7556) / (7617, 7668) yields 1.05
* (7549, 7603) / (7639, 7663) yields 1.04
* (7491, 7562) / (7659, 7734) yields 1.06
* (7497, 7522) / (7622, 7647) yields 1.08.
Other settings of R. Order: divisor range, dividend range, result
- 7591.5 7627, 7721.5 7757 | 1.05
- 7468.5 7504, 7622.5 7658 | 1.06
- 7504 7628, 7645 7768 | 1.04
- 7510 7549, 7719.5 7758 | 1.05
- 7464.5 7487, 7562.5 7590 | 1.00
